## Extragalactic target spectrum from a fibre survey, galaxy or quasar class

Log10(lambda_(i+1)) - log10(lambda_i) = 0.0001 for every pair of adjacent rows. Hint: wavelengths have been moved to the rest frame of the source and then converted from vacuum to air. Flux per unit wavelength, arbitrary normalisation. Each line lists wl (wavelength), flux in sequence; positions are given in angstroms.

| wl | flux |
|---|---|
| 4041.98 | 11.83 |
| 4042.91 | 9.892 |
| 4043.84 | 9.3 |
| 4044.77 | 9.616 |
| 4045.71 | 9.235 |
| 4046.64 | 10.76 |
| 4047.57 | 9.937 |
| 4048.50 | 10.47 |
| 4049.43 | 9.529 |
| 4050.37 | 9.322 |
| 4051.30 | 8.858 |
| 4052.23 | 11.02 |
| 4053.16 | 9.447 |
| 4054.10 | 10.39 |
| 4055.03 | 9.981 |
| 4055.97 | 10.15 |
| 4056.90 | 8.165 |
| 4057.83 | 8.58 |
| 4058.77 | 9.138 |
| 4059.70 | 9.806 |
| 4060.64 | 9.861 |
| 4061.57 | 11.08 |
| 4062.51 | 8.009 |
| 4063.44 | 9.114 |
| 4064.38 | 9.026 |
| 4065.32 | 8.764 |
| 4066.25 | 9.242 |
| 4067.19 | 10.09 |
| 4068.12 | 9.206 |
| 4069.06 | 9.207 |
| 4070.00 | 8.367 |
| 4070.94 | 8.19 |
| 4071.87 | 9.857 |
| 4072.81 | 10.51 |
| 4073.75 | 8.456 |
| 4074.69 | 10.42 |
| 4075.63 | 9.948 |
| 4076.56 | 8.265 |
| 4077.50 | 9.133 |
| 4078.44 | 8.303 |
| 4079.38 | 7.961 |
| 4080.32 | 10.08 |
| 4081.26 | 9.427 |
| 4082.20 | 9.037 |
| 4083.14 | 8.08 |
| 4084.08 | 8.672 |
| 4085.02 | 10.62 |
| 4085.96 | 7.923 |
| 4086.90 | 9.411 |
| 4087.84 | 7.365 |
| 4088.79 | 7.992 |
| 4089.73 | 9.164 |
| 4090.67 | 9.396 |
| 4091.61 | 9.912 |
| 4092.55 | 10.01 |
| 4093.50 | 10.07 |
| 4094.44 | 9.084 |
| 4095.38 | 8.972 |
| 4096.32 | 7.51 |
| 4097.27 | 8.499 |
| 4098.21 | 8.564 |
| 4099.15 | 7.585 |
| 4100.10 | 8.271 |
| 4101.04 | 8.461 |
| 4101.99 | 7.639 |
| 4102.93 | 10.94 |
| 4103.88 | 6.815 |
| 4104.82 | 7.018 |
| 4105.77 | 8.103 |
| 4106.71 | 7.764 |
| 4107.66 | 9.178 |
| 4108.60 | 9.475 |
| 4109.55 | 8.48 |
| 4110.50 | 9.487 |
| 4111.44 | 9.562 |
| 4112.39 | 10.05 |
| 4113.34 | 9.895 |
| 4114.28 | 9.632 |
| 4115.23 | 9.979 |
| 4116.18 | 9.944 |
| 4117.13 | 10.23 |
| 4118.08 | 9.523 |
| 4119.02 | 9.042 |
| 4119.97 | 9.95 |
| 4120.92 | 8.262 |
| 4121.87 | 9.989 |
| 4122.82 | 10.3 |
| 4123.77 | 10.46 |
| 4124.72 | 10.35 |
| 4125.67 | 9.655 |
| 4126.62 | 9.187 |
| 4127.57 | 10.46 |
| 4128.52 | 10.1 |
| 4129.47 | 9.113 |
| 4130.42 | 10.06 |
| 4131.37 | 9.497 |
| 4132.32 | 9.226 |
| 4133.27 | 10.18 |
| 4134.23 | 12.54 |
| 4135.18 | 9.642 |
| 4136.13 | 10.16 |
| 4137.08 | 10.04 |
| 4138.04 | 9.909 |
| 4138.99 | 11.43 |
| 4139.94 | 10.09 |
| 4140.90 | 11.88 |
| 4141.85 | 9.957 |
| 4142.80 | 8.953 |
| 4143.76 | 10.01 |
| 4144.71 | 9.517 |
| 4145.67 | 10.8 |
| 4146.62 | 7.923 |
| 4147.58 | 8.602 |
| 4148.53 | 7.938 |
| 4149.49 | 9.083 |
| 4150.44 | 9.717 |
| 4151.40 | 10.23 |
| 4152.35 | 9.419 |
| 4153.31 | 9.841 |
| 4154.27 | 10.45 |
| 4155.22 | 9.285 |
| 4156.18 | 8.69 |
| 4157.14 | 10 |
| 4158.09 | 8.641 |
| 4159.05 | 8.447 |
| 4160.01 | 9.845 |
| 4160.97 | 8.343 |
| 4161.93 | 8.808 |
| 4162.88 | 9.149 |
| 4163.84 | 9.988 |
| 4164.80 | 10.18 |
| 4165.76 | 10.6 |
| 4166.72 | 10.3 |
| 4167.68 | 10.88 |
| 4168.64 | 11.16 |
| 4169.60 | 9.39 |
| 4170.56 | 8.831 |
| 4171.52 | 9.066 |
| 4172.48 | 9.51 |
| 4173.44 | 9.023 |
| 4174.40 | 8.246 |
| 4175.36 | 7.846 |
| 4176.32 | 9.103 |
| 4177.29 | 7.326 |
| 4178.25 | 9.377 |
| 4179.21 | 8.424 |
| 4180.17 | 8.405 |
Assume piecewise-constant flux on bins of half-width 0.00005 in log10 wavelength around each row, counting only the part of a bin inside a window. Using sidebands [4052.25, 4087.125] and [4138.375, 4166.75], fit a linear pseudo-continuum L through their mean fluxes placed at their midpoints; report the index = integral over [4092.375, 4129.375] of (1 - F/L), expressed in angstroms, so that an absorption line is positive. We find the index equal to 1.0 angstroms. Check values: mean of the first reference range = 9.26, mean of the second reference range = 9.6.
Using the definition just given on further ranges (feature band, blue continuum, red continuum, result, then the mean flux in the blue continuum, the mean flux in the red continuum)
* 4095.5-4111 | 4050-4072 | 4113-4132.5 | 2.0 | 9.37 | 9.77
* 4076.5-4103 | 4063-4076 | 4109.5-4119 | 1.9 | 9.3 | 9.7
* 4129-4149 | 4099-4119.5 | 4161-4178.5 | -1.6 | 8.98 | 9.35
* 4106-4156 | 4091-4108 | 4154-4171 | -3.5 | 8.58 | 9.6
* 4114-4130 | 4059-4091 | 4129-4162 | -0.5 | 9.12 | 9.67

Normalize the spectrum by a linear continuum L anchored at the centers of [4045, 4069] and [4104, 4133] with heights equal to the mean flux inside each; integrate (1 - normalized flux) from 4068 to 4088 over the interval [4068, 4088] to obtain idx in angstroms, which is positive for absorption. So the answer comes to 1.00 angstroms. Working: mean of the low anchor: 9.56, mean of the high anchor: 9.44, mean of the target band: 9.04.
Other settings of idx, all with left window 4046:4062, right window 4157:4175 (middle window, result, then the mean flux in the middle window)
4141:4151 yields 0.19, 9.36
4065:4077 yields 0.57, 9.29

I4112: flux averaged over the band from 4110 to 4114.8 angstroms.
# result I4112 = 9.72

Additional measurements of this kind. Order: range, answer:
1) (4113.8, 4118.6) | 9.87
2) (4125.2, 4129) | 9.85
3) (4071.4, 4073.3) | 10.2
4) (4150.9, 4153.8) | 9.81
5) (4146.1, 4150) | 8.44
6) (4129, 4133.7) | 9.62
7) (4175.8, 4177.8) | 8.21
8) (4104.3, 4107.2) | 7.62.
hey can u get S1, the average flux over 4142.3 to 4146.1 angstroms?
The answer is 9.8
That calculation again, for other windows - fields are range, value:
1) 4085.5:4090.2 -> 8.36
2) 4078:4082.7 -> 8.96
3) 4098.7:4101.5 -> 8.1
